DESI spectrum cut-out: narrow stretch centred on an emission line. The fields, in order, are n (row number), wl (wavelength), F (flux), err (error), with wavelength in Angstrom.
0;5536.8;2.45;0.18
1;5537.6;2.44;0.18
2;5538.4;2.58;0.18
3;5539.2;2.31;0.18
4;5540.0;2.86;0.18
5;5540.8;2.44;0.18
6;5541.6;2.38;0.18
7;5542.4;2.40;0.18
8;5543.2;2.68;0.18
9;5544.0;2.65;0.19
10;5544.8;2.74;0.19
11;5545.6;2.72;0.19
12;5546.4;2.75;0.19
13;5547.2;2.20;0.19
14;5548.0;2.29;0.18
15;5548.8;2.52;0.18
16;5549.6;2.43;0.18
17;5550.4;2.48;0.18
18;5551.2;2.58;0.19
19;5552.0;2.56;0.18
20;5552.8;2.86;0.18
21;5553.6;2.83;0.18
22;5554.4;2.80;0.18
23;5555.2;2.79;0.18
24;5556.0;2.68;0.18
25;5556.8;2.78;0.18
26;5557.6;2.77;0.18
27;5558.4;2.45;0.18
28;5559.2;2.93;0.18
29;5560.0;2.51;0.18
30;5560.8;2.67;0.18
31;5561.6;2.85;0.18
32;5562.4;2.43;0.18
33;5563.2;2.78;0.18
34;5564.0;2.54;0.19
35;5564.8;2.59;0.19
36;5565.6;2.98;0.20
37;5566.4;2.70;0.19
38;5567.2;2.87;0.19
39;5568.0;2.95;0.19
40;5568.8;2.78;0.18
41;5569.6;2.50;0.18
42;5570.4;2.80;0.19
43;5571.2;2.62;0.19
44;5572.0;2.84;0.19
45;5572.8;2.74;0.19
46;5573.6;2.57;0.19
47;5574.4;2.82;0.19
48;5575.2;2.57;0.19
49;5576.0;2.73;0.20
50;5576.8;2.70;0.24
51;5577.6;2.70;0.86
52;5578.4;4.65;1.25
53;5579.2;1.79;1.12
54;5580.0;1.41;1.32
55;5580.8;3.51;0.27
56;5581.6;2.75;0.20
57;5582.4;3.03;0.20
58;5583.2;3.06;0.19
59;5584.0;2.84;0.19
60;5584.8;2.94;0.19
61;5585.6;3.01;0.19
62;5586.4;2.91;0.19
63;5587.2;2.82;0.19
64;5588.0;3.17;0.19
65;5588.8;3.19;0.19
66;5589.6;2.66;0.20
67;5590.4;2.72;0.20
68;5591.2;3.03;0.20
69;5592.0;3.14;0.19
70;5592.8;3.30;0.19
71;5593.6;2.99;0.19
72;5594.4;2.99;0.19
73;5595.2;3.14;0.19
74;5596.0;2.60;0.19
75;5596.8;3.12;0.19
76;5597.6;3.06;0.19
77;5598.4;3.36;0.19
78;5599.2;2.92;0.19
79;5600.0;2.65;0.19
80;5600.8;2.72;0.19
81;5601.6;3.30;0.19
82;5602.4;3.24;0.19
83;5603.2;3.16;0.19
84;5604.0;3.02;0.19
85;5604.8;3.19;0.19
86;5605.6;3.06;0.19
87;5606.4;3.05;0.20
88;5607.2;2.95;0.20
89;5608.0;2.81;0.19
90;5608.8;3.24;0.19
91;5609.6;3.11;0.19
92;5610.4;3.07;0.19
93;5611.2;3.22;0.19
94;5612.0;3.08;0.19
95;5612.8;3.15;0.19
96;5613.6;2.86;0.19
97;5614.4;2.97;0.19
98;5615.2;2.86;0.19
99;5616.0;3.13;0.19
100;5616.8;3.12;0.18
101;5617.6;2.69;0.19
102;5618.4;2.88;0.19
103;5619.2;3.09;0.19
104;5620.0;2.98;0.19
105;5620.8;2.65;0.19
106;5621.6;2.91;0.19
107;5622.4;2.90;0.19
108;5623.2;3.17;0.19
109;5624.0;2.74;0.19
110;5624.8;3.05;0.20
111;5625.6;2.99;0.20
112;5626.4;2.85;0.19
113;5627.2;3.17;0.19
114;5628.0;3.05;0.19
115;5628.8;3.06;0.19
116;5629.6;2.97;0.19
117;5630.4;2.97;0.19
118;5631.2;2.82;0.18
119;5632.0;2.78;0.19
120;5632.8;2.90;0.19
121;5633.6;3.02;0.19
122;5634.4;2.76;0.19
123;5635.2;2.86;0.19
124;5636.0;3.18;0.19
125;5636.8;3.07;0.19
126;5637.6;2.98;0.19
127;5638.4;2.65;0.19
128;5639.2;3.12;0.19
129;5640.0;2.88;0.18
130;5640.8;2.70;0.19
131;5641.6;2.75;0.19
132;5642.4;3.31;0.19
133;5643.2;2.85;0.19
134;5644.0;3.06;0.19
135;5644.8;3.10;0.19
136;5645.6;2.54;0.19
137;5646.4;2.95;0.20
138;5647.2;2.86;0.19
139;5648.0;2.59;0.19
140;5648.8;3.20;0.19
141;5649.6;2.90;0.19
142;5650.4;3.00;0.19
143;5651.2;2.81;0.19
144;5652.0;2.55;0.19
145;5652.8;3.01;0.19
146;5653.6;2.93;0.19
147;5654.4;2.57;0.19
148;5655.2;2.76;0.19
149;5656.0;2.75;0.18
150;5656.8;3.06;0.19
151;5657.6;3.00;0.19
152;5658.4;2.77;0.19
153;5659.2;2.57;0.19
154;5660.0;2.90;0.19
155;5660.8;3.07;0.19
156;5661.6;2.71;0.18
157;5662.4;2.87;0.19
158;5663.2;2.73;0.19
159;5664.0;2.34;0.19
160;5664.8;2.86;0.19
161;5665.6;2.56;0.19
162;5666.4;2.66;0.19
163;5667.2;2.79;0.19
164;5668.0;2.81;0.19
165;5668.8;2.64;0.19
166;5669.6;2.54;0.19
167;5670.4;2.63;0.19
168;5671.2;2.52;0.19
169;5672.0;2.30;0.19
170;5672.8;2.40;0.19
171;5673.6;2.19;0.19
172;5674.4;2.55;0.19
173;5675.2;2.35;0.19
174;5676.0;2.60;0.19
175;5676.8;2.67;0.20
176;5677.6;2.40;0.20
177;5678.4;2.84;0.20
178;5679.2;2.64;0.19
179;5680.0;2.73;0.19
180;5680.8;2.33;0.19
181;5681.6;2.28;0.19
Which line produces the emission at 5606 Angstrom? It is C III] 1909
